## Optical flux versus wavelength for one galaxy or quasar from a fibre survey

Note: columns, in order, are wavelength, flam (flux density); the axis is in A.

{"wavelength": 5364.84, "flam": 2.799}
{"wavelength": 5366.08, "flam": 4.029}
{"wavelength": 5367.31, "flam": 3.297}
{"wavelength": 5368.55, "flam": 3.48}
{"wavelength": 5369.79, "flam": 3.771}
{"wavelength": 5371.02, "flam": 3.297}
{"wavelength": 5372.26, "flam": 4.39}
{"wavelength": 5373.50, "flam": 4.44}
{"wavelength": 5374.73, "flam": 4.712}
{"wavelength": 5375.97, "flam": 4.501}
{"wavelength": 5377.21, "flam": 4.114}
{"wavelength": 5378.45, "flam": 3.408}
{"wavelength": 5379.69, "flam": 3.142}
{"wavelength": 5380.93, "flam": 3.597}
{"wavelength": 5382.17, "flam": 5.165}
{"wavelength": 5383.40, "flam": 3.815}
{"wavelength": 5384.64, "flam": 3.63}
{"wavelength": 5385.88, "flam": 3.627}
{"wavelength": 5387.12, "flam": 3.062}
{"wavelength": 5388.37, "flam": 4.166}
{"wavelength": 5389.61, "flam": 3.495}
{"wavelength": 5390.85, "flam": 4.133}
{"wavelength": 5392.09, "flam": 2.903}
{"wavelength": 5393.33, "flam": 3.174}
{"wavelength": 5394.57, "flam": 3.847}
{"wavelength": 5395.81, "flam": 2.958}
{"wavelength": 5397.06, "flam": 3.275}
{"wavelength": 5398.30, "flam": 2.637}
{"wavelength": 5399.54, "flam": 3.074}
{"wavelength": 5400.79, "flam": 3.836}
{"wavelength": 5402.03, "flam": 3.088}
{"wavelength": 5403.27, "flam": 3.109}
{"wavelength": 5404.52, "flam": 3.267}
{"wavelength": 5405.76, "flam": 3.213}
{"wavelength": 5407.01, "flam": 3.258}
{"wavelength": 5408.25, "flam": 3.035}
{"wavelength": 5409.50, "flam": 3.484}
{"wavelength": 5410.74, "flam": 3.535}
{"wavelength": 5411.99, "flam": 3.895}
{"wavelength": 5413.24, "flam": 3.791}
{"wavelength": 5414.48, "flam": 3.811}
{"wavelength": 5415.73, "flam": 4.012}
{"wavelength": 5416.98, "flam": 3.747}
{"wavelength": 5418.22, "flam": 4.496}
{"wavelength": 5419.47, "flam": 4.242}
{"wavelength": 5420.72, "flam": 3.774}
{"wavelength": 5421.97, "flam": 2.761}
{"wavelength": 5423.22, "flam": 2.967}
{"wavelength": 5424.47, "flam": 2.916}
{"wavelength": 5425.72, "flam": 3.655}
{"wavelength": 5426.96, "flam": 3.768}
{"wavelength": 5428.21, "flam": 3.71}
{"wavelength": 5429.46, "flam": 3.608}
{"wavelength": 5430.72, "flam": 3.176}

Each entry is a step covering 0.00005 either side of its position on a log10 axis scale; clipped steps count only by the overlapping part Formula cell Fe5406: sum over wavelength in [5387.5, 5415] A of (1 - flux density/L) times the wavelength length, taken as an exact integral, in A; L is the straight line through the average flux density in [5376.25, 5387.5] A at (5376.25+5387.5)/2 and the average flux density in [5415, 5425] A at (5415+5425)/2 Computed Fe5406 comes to 2.1 A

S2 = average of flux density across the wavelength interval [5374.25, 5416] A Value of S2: 3.57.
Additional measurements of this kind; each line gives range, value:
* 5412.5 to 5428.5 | 3.67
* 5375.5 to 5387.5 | 3.81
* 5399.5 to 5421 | 3.6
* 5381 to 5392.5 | 3.79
